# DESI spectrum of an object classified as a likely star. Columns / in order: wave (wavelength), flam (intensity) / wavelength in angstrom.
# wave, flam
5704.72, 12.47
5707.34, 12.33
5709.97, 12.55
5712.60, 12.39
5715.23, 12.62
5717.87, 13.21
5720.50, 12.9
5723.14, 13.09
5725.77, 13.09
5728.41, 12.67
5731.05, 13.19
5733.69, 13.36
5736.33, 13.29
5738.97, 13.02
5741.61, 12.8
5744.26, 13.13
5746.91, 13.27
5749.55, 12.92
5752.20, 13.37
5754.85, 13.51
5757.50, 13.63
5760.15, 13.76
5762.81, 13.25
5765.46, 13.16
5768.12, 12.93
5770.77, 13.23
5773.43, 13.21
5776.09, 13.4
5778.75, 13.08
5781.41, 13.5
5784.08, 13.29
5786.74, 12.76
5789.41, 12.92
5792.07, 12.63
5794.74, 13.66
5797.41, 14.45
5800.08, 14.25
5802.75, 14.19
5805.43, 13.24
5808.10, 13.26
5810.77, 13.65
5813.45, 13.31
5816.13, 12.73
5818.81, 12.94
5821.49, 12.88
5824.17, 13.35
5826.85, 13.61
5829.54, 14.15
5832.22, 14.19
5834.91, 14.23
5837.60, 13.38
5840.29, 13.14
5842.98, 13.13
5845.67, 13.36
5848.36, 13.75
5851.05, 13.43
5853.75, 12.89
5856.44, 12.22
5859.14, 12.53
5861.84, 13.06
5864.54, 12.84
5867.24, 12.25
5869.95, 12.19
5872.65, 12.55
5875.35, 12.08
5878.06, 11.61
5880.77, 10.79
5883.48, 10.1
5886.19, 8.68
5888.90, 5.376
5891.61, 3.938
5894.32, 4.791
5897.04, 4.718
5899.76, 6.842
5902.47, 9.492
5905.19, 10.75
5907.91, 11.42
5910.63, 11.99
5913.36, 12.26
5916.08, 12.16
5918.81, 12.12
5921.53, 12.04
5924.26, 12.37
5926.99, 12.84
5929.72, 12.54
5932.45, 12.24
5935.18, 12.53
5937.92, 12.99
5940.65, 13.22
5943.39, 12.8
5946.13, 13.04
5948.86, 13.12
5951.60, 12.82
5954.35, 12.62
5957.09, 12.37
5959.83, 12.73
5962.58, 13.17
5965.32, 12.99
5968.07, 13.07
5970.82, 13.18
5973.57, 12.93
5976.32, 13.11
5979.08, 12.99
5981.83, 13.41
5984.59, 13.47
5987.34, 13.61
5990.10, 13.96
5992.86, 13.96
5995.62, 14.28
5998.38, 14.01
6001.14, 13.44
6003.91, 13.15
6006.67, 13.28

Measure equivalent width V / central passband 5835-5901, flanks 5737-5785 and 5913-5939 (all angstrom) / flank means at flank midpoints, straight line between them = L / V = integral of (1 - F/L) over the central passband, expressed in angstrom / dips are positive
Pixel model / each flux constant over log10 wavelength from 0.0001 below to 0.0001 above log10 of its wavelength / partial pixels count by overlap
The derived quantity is 9.57 angstrom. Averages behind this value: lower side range 13.2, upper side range 12.4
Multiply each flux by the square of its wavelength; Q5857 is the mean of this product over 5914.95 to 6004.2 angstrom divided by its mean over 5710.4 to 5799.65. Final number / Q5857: 1.1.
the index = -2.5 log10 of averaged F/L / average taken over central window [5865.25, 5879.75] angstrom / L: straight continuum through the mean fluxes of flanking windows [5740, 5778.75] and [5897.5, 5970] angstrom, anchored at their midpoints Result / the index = 0.032 mag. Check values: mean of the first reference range 13.2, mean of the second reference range 12.1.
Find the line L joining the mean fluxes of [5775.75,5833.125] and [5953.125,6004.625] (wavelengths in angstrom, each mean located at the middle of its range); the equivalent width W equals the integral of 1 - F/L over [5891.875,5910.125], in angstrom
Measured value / 7.4 angstrom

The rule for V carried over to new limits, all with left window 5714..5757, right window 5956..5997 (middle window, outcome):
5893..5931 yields 7.99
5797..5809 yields -0.64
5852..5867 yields 0.57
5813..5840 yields -0.61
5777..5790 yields 0.01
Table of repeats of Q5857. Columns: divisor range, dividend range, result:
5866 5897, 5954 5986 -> 1.45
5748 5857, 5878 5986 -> 0.89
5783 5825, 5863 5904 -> 0.71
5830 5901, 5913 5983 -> 1.18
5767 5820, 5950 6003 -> 1.06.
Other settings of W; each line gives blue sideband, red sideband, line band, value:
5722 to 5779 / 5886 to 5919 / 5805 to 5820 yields -2.4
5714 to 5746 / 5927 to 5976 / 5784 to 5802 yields -0.7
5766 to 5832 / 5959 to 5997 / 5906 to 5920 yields 1.5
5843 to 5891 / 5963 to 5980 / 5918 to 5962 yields -0.1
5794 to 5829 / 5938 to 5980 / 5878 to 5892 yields 5.1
